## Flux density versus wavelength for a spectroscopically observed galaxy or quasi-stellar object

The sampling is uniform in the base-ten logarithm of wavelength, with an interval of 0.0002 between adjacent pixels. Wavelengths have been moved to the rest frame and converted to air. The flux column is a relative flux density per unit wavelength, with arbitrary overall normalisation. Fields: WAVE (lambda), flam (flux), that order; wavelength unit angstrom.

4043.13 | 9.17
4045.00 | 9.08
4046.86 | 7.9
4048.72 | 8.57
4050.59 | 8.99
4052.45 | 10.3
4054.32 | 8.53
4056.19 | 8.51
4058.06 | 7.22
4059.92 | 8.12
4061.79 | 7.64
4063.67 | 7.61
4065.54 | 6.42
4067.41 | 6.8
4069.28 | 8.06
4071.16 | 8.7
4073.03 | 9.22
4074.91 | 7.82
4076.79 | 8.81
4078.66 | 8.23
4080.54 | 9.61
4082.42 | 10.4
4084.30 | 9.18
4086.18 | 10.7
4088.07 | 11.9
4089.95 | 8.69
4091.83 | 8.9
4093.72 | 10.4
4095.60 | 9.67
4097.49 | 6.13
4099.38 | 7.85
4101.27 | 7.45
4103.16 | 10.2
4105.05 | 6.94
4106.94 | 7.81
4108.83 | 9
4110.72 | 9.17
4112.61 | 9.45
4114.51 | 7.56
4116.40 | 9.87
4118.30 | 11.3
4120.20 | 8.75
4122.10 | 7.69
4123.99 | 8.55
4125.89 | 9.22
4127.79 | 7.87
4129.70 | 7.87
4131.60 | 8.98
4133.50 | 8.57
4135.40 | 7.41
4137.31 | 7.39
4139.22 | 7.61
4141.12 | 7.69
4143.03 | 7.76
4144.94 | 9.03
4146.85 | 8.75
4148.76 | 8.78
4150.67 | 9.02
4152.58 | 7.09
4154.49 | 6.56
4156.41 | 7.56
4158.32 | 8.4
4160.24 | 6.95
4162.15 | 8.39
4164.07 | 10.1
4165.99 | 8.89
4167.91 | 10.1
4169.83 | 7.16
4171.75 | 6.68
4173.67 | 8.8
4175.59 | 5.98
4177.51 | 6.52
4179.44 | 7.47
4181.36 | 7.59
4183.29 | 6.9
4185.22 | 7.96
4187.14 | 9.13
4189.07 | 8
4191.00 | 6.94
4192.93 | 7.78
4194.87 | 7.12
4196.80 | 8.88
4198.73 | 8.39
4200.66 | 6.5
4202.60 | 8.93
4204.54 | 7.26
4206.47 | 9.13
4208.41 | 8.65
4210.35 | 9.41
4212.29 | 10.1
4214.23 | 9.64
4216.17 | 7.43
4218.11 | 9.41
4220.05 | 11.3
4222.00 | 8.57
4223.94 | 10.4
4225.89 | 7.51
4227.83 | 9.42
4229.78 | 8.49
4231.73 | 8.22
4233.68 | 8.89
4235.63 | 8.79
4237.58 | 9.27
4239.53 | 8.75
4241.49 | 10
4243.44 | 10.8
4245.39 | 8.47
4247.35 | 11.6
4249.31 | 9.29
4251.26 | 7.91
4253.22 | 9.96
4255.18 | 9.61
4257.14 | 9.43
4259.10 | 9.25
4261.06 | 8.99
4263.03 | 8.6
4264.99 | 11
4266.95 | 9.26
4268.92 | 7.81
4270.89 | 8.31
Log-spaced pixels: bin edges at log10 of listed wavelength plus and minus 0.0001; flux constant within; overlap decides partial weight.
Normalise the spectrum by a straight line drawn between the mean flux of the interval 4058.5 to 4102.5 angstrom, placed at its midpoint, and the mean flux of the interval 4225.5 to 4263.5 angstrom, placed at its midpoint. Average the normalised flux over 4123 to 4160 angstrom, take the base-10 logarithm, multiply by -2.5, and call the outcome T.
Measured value 0.096 mag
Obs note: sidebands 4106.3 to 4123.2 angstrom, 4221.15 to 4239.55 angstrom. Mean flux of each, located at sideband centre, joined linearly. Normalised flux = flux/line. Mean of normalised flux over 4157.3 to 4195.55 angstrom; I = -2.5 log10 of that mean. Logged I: 0.14 mag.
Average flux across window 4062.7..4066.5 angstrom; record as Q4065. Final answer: 7.01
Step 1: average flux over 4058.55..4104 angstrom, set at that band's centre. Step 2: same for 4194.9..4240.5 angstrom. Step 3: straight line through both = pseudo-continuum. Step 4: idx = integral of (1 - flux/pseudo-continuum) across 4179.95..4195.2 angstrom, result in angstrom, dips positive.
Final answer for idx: 1.9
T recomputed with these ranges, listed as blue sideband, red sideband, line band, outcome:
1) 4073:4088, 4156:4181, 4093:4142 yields 0.039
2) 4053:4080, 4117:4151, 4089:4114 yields -0.041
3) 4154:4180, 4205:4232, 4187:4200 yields 0.075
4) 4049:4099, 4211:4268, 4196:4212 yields 0.090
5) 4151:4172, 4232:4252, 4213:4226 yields -0.037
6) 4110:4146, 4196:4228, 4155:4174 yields 0.054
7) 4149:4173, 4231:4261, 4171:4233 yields 0.056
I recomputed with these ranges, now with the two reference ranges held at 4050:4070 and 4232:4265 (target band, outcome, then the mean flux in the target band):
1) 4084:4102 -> -0.11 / 9.1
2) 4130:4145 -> 0.08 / 7.99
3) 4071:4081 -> -0.07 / 8.7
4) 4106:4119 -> -0.09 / 9.13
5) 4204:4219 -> 0.02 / 8.93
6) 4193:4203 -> 0.14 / 7.89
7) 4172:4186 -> 0.21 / 7.28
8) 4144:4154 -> 0.03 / 8.45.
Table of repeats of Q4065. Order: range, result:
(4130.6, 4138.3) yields 8.08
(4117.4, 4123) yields 9.23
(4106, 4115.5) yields 8.61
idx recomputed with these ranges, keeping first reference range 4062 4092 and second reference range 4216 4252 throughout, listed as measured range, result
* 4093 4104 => 0.4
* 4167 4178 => 1.8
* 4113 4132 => 0.3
